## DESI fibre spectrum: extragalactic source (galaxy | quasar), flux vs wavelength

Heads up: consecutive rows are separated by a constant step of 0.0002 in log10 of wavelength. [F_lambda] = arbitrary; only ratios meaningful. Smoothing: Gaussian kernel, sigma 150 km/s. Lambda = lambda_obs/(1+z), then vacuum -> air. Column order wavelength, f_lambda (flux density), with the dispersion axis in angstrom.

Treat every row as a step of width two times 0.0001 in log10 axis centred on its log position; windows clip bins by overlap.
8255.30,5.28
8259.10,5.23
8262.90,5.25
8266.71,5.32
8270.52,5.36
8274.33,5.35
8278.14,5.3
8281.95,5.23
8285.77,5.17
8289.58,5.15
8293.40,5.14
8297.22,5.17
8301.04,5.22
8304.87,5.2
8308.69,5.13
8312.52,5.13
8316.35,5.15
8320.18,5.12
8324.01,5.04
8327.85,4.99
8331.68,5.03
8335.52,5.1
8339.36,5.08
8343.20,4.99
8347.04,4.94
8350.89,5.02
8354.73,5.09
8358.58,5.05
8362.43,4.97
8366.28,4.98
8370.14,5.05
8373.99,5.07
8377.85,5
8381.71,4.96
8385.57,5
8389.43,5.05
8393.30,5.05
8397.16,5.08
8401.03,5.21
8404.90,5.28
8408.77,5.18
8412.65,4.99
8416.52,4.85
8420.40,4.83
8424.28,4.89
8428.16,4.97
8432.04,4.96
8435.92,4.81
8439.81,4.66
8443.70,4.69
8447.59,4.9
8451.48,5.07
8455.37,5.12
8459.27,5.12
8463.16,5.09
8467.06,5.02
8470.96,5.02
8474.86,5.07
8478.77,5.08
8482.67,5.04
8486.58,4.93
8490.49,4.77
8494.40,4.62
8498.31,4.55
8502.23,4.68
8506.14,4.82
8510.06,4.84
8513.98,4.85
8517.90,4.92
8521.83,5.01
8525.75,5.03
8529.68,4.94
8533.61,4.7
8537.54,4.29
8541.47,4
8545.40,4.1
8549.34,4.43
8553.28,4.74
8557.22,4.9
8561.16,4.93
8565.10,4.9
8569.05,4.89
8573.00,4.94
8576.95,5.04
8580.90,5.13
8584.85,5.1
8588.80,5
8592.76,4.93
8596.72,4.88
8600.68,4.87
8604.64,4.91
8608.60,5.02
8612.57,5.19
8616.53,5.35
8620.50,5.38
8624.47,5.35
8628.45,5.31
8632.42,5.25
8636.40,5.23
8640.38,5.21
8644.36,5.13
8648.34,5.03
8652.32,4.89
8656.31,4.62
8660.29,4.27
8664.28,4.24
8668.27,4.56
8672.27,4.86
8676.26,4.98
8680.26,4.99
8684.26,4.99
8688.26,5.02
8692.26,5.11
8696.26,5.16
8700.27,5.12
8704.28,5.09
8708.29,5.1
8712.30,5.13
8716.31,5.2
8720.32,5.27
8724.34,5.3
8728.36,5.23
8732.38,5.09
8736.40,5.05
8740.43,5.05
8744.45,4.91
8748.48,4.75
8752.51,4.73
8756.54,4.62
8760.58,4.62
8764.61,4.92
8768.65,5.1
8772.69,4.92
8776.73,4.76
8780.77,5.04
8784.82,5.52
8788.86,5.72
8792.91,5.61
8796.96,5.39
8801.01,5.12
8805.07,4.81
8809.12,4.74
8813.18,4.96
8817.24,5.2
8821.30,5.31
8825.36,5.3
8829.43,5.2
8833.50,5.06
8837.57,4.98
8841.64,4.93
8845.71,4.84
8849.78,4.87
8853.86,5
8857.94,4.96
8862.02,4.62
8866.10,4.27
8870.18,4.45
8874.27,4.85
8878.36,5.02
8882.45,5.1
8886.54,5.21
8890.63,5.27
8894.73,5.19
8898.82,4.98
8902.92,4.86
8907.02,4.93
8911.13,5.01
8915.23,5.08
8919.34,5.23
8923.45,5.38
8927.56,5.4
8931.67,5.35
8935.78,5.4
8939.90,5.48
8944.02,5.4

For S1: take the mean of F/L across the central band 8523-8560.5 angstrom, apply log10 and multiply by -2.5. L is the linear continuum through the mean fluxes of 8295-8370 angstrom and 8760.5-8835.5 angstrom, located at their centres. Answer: 0.11 mag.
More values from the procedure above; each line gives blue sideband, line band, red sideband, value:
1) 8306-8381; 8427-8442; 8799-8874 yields 0.041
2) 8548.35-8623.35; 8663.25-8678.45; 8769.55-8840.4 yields 0.081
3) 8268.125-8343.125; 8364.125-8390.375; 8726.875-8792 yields 0.026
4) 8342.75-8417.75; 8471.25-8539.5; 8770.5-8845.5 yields 0.051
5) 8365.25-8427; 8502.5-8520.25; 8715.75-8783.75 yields 0.037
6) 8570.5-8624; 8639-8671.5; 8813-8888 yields 0.067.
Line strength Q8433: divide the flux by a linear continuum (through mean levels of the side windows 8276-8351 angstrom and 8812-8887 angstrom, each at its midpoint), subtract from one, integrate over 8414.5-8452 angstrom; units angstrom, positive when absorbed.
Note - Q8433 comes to 1.7 angstrom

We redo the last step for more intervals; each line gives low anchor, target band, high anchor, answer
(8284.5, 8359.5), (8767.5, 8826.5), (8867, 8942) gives -0.7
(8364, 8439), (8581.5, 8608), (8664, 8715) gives 0.1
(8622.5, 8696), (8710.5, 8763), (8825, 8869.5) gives -0.8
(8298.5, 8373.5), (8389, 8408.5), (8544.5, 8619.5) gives -0.4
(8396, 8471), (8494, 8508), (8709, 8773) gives 0.9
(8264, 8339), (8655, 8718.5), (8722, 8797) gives 2.2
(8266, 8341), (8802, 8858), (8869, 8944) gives 1.4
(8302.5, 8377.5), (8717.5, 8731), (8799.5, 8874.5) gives -0.8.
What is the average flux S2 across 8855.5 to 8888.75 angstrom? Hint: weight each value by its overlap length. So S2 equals 4.82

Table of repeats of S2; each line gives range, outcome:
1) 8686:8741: 5.14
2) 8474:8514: 4.83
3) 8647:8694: 4.79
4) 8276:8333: 5.15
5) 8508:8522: 4.89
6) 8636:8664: 4.85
